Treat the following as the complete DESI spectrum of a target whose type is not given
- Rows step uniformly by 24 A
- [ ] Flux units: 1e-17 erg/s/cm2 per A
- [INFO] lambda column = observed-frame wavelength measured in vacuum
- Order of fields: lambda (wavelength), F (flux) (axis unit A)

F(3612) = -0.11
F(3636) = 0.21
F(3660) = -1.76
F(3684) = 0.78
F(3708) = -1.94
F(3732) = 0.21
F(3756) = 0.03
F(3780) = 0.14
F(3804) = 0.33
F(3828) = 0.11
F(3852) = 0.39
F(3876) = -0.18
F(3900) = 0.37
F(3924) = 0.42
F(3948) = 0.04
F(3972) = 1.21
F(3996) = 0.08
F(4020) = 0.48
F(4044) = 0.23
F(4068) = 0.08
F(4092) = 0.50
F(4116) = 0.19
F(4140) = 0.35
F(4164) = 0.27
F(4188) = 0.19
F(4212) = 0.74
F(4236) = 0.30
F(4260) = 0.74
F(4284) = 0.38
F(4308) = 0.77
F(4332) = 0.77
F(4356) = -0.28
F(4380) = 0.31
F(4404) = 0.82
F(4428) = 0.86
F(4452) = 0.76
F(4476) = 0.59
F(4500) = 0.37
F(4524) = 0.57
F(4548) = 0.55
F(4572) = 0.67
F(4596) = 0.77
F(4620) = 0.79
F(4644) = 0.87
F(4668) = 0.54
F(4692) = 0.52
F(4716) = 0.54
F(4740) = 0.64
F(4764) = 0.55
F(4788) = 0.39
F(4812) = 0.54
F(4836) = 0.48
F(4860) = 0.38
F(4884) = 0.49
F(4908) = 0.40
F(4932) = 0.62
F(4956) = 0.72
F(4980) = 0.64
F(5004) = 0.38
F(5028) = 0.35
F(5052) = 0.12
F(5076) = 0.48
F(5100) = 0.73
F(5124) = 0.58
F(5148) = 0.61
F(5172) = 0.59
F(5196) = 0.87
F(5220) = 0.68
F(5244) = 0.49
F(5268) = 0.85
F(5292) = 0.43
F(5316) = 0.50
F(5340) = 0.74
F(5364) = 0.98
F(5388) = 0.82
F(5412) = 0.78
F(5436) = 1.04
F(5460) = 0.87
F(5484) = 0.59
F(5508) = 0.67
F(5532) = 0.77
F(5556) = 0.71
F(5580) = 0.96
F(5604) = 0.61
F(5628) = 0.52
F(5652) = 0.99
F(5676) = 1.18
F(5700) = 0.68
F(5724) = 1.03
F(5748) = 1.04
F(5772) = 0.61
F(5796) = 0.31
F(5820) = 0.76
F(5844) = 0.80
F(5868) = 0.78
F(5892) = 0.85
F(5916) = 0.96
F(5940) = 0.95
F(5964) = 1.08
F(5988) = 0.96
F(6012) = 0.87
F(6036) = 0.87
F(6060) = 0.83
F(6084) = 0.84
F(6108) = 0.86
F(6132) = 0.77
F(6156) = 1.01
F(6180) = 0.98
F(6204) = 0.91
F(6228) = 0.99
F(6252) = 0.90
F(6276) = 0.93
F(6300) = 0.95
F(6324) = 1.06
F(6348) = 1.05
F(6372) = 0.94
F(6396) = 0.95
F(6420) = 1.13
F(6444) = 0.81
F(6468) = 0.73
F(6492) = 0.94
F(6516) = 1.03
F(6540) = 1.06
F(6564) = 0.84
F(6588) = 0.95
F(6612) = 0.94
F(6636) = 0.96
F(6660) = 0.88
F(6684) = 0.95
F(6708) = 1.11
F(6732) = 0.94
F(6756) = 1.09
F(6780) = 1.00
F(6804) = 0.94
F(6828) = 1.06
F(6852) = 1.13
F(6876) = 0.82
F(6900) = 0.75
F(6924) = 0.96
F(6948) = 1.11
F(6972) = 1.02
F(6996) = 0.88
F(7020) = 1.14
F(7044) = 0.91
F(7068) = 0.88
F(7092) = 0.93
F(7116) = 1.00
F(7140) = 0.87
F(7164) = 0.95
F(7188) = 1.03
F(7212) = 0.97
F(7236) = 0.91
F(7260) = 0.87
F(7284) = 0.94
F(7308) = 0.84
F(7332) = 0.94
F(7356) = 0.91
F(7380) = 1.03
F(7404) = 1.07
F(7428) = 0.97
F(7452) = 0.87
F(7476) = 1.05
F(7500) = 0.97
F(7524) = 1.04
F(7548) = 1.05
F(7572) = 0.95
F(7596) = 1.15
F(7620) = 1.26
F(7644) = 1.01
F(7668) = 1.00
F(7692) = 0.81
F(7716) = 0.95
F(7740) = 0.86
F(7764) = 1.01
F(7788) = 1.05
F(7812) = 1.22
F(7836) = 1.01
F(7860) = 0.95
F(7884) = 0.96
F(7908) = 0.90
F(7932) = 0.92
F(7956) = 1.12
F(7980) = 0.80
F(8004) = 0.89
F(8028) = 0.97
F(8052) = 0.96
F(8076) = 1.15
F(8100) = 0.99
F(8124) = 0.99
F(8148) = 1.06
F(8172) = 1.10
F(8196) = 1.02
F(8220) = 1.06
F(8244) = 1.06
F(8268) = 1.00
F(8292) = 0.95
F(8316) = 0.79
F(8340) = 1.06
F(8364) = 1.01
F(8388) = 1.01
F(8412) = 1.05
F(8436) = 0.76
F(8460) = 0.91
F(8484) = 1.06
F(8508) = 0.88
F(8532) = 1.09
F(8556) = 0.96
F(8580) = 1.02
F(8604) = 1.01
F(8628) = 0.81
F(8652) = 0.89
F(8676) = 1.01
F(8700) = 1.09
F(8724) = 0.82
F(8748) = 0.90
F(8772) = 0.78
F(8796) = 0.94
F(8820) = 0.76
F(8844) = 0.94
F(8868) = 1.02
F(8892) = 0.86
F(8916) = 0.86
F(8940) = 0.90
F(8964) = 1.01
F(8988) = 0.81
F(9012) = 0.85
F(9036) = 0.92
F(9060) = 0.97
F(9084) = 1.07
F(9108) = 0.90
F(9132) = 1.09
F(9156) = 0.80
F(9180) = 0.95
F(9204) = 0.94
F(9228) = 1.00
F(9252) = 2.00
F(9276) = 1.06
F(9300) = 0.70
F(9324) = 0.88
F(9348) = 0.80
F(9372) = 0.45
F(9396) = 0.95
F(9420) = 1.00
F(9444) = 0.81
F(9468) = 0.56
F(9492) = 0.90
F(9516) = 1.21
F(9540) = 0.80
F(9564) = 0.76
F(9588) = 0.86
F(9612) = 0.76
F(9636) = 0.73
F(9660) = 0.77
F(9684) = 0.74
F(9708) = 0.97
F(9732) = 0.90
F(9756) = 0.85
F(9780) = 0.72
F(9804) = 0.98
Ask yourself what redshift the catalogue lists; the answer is 0.411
